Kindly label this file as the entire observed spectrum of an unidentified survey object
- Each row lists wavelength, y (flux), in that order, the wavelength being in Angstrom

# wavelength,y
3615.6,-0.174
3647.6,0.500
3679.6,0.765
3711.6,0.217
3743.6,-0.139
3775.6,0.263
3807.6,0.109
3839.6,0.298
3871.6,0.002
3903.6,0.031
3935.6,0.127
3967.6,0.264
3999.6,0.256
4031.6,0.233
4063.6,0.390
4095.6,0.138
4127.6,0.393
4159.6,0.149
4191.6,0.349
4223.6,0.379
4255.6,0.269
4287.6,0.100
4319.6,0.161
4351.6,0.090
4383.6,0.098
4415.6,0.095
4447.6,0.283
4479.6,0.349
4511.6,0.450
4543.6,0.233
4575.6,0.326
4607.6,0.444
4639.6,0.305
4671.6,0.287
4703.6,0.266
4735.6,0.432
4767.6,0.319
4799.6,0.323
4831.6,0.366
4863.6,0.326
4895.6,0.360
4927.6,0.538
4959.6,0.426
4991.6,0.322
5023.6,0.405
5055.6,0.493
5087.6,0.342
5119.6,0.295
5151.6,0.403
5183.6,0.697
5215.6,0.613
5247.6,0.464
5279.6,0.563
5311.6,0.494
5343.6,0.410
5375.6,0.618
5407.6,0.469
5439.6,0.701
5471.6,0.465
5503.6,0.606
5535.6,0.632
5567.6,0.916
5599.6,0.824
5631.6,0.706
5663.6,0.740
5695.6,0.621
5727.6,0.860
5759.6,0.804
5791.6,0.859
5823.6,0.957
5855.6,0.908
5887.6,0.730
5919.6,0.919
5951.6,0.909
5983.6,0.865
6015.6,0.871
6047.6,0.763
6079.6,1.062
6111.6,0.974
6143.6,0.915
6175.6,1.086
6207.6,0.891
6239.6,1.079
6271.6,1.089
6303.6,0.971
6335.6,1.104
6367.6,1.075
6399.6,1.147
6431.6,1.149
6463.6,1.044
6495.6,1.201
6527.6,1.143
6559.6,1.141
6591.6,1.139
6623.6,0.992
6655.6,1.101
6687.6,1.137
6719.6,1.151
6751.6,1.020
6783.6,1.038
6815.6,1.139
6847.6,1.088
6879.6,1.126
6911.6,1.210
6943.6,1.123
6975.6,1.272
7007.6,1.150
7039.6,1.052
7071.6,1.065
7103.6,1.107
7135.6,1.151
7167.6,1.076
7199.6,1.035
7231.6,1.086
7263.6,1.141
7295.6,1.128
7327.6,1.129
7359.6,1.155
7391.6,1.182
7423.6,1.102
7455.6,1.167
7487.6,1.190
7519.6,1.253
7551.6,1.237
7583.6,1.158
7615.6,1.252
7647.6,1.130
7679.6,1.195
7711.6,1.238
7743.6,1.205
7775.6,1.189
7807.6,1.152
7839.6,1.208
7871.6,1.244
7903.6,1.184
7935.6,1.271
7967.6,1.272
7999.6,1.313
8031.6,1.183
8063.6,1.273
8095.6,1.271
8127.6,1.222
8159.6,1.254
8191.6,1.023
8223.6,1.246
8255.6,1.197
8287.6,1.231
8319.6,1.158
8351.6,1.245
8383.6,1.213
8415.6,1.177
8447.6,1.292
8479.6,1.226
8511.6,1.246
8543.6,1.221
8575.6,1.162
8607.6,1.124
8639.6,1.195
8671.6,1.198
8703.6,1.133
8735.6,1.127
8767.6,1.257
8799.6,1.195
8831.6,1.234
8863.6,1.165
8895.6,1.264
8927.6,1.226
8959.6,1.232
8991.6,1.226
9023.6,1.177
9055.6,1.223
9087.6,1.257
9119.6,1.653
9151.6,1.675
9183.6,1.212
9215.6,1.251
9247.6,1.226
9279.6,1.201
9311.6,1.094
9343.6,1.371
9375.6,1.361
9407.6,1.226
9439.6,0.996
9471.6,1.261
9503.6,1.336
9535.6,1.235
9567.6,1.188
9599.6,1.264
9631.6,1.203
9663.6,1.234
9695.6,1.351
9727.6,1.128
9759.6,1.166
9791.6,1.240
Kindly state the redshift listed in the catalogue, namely 0.39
